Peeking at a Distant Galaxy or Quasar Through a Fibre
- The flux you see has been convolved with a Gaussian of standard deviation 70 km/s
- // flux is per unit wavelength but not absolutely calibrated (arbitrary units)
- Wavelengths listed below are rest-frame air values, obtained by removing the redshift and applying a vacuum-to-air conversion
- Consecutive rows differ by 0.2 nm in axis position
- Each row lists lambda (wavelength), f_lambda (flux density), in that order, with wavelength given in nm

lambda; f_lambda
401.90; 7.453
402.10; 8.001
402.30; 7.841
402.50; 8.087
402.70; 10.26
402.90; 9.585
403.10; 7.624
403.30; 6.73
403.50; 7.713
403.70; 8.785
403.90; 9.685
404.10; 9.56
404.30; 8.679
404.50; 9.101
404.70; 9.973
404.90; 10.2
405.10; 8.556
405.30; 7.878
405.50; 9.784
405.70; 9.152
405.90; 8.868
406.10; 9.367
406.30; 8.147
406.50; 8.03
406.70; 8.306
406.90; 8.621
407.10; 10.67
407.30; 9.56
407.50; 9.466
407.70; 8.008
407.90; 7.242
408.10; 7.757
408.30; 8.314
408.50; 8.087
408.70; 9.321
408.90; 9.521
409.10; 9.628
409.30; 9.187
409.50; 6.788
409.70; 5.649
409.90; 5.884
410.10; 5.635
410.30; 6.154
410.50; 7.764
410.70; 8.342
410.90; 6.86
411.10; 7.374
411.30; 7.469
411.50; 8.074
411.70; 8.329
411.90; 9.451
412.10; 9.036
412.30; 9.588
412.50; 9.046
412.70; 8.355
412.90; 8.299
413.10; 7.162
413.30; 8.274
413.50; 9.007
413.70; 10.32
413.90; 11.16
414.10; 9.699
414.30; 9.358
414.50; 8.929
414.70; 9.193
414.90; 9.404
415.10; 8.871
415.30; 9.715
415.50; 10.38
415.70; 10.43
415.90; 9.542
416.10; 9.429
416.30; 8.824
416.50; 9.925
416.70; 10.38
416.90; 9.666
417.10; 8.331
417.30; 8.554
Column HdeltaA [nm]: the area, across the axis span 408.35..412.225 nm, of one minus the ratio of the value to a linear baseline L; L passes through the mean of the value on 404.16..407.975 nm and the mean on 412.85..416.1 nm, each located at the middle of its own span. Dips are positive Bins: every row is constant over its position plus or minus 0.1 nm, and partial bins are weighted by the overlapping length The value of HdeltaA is 0.56 nm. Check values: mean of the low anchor 8.94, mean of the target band 7.84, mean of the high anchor 9.38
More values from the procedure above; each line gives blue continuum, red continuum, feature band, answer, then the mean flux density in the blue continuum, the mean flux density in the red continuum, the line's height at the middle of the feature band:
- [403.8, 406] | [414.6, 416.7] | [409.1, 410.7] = 0.41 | 9.22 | 9.61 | 9.4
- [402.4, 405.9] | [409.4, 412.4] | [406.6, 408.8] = -0.14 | 8.9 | 7.49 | 8.16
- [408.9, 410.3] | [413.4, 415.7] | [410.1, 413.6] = 0.11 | 7.23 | 9.67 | 8.34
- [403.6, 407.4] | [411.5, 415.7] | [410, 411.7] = 0.35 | 9.1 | 9.18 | 9.15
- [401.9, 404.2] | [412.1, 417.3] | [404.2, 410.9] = 0.31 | 8.49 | 9.31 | 8.81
